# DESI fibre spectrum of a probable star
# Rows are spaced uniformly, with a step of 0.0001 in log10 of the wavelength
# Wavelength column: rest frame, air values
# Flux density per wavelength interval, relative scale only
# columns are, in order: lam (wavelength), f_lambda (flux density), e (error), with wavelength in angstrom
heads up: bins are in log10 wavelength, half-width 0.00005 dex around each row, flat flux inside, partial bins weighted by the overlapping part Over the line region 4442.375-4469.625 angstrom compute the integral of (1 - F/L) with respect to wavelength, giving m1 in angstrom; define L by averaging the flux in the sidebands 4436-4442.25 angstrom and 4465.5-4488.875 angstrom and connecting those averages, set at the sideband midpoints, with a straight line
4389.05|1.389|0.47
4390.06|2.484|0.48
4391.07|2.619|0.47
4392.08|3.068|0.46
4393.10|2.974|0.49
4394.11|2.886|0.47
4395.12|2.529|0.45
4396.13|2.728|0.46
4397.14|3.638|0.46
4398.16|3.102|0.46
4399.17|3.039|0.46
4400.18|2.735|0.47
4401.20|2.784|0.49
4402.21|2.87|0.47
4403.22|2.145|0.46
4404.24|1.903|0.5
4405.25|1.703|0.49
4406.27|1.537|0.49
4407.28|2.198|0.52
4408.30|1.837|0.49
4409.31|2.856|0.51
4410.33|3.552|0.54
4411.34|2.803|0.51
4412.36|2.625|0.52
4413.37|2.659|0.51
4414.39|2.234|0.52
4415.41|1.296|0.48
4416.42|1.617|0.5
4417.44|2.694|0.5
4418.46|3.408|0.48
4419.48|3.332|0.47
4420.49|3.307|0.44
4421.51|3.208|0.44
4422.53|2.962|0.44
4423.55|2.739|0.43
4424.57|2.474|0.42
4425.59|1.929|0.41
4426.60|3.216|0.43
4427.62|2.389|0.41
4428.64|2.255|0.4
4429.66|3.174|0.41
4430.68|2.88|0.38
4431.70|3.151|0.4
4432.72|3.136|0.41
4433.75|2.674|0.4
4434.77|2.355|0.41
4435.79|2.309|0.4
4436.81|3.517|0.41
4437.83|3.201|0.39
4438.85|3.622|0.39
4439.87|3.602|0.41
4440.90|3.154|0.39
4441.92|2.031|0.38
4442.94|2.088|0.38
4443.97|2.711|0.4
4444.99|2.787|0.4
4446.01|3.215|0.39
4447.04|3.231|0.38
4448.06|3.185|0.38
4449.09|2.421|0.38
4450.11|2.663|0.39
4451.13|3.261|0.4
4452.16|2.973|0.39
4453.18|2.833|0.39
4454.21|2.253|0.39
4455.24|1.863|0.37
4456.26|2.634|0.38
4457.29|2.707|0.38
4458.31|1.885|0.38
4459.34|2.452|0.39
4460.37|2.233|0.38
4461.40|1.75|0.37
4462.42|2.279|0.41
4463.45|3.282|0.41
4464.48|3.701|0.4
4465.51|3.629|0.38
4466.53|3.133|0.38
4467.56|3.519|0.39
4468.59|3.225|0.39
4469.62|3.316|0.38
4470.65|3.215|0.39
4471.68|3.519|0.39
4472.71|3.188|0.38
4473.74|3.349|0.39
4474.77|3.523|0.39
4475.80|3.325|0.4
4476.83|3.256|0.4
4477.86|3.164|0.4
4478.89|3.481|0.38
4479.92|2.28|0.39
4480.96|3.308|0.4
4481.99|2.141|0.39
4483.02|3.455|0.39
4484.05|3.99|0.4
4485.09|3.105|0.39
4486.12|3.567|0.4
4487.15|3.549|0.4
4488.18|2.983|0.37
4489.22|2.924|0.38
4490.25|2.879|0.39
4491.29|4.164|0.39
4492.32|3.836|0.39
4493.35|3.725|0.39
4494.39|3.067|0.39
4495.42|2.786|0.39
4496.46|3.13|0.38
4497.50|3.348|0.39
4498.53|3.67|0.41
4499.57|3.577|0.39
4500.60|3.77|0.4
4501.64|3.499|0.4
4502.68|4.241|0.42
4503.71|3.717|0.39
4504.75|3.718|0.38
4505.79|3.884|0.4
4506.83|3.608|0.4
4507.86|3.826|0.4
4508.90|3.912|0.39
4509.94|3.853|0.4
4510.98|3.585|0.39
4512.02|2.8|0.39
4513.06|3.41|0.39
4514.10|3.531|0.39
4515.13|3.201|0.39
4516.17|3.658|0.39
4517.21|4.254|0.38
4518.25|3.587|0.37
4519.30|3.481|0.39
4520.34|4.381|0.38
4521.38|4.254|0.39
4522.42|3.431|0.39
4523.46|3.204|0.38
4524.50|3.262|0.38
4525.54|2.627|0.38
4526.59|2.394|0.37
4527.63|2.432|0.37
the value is 3.7 angstrom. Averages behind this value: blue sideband 3.18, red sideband 3.26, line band 2.78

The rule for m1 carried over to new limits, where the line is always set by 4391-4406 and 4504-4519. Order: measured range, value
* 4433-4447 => 0.72 angstrom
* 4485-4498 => 0.54 angstrom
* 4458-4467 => 1.41 angstrom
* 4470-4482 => 0.52 angstrom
